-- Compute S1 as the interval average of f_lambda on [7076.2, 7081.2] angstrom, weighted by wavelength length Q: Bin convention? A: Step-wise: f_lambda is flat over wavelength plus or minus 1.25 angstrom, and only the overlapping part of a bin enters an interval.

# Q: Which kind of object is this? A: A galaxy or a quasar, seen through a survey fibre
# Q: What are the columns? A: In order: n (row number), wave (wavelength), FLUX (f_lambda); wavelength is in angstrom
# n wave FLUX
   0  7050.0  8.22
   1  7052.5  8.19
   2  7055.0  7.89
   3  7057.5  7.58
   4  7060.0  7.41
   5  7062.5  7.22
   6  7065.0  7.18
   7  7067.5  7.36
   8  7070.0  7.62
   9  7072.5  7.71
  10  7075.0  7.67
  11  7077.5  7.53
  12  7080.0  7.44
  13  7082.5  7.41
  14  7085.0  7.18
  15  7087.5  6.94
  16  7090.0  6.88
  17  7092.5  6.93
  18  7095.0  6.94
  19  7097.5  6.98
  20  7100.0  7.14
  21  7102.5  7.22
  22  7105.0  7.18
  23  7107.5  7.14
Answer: 7.49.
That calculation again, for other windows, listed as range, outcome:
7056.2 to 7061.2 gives 7.5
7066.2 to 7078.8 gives 7.58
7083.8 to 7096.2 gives 6.97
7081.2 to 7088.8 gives 7.18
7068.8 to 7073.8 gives 7.67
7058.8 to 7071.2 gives 7.36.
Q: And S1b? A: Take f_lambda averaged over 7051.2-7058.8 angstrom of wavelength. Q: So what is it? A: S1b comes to 7.89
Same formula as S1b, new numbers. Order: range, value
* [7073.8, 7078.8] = 7.6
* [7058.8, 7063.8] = 7.31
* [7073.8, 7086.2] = 7.45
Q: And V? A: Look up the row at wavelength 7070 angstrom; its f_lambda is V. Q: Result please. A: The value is 7.62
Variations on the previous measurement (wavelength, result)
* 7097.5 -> 6.98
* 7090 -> 6.88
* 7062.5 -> 7.22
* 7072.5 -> 7.71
